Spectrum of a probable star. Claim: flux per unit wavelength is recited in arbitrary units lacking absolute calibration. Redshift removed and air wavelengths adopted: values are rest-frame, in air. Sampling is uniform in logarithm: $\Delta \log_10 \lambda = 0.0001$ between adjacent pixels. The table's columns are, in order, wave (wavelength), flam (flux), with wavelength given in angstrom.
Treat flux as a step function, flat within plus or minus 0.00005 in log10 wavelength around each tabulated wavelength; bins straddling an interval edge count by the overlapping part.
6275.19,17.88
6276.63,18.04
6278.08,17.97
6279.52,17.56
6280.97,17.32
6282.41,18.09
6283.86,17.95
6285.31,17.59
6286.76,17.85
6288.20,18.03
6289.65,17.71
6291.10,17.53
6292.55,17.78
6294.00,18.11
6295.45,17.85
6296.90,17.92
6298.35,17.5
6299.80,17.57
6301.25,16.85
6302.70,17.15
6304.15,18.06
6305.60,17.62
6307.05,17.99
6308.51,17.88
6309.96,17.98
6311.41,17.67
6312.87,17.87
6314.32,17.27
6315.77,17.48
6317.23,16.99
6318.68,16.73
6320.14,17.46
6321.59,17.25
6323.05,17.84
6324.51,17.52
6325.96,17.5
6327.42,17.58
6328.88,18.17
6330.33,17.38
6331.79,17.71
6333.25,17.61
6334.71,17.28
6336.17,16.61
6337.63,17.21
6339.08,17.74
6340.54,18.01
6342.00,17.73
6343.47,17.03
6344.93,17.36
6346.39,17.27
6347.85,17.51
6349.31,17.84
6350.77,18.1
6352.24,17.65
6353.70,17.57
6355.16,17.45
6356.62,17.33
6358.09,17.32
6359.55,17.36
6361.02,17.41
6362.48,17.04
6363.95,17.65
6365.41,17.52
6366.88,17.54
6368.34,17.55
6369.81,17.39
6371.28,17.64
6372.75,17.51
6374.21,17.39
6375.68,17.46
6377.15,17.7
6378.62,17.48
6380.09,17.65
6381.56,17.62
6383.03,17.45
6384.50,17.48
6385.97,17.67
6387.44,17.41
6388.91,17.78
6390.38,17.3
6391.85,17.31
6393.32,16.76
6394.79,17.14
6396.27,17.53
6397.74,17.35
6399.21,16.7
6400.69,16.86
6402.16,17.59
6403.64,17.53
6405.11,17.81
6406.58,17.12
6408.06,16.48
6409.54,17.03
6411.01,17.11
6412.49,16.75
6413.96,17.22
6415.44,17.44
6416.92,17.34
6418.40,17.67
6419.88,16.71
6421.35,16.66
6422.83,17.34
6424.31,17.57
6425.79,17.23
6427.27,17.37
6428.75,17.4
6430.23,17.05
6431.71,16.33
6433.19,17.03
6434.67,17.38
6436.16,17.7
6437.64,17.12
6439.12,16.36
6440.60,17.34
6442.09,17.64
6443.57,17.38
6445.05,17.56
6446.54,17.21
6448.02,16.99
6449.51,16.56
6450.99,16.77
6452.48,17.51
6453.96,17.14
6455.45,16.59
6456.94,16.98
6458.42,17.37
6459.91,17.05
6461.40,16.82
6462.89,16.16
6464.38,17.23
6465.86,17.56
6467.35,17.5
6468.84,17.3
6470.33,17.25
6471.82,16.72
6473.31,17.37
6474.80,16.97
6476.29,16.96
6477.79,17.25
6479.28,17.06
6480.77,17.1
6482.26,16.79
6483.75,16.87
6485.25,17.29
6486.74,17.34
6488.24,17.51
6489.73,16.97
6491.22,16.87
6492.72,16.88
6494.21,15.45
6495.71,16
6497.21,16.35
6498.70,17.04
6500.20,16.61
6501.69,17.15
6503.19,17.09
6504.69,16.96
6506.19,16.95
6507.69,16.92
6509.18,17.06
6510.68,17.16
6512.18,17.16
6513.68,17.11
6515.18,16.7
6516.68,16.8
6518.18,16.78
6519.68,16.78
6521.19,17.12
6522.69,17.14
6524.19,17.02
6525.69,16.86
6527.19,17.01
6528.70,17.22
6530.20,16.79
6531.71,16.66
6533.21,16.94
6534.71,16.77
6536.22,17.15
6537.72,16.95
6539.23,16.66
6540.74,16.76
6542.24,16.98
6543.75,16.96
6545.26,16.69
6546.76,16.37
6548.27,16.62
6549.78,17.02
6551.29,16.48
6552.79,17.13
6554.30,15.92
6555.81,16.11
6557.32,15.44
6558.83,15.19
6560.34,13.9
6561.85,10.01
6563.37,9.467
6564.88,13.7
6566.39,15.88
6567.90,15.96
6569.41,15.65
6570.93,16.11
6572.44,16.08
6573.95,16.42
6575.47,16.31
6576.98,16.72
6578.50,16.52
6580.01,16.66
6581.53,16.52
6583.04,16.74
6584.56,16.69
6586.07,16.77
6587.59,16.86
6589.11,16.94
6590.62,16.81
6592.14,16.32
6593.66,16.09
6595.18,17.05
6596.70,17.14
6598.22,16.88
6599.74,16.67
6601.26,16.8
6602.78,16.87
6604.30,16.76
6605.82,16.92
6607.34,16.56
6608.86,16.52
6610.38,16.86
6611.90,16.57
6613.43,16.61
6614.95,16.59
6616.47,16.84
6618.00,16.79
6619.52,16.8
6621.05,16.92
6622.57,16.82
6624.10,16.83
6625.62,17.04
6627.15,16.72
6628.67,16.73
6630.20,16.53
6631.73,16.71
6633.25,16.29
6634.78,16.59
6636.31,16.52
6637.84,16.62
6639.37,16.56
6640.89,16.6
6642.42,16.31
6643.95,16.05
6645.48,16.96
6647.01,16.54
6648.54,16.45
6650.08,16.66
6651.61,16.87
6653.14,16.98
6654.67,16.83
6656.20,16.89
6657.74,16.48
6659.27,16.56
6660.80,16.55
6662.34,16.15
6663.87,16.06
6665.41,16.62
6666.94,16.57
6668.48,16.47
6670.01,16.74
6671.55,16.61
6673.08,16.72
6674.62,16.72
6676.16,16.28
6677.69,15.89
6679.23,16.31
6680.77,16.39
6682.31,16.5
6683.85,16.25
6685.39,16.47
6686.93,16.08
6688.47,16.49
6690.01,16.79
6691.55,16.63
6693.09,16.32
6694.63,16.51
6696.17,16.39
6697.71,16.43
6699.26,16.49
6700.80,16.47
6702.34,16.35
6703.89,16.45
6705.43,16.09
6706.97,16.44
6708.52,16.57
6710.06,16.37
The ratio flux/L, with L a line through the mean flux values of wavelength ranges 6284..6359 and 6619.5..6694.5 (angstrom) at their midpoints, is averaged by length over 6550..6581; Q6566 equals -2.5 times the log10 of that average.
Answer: 0.10 mag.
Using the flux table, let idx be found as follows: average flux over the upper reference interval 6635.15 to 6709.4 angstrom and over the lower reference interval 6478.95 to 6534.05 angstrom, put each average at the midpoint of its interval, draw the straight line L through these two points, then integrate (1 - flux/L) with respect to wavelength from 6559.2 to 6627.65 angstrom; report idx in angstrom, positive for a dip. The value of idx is 2.0 angstrom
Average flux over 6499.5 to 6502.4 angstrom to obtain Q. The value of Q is 16.9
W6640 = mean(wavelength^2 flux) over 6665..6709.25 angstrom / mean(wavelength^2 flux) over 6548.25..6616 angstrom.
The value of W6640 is 1.06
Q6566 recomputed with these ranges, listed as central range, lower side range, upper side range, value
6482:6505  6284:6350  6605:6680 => 0.01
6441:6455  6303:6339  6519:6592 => -0.02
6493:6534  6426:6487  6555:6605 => -0.02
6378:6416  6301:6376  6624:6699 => 0.00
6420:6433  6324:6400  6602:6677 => 0.01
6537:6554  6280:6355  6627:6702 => 0.01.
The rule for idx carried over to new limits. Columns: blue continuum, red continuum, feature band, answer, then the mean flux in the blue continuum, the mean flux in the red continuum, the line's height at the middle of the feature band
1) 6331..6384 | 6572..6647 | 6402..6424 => 0.2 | 17.5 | 16.7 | 17.3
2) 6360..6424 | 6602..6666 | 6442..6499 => 0.4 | 17.3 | 16.6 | 17.1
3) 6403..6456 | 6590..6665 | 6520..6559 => 0.4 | 17.2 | 16.7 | 16.9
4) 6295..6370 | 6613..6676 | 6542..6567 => 2.4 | 17.5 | 16.6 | 16.9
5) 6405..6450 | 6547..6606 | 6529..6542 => -0.4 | 17.2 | 16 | 16.3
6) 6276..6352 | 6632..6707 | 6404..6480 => 0.3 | 17.6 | 16.5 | 17.2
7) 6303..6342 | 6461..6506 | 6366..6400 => -0.2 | 17.6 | 16.9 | 17.3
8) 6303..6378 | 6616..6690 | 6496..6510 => 0.1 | 17.5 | 16.6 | 17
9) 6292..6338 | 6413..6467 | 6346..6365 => -0.1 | 17.5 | 17.1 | 17.4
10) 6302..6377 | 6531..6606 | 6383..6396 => -0.1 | 17.5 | 16.2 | 17.2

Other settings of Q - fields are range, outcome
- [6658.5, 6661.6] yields 16.6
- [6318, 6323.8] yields 17.3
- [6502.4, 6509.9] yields 17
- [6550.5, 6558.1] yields 16.2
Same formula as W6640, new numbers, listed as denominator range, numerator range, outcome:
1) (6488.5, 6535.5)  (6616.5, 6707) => 1.03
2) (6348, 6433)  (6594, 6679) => 1.03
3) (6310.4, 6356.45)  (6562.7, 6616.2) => 1.01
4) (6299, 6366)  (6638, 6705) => 1.05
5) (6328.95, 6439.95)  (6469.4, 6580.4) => 0.99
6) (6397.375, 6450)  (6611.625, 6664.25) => 1.03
